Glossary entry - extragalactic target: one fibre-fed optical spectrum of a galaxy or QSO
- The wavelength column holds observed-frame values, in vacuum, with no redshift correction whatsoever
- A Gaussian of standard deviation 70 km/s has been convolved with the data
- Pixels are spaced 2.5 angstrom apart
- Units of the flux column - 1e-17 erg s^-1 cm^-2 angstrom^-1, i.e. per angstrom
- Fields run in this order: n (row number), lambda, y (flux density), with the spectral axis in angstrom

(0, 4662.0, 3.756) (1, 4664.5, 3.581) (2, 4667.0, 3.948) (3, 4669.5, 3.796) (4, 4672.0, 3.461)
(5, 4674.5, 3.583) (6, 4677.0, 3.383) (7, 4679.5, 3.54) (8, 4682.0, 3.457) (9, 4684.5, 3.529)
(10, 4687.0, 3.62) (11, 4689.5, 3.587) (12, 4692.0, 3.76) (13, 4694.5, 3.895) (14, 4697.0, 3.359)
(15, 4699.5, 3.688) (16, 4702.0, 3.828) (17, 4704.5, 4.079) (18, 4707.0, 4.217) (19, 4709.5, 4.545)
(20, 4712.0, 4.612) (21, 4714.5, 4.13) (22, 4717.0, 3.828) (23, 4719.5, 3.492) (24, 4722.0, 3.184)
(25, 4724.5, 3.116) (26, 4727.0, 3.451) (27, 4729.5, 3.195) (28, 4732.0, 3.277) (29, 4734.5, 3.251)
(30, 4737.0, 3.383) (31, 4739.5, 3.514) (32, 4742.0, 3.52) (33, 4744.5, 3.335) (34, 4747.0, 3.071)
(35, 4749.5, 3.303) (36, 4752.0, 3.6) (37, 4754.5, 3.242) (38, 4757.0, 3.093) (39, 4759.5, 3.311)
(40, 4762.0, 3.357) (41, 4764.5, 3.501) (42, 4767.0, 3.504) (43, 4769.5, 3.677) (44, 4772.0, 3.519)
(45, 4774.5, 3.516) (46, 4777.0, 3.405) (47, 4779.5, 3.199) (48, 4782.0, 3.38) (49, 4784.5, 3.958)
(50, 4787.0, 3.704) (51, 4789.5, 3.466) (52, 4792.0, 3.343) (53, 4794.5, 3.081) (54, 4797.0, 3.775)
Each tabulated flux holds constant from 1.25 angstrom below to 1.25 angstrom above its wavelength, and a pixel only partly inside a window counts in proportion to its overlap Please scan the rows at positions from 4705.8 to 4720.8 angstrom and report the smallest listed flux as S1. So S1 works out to 3.492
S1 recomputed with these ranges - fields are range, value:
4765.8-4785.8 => 3.199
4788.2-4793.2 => 3.343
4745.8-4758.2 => 3.071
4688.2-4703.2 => 3.359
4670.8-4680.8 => 3.383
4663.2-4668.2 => 3.581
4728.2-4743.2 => 3.195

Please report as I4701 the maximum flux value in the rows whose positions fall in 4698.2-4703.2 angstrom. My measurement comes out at 3.828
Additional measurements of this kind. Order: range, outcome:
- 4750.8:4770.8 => 3.677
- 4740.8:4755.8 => 3.6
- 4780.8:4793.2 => 3.958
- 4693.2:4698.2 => 3.895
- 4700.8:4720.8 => 4.612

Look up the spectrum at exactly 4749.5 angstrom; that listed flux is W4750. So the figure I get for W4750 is 3.303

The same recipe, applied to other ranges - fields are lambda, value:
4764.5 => 3.501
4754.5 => 3.242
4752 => 3.6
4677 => 3.383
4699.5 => 3.688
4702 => 3.828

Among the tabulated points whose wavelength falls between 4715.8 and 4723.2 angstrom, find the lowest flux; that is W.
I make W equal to 3.184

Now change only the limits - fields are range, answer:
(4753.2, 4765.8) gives 3.093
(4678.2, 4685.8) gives 3.457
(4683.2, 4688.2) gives 3.529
